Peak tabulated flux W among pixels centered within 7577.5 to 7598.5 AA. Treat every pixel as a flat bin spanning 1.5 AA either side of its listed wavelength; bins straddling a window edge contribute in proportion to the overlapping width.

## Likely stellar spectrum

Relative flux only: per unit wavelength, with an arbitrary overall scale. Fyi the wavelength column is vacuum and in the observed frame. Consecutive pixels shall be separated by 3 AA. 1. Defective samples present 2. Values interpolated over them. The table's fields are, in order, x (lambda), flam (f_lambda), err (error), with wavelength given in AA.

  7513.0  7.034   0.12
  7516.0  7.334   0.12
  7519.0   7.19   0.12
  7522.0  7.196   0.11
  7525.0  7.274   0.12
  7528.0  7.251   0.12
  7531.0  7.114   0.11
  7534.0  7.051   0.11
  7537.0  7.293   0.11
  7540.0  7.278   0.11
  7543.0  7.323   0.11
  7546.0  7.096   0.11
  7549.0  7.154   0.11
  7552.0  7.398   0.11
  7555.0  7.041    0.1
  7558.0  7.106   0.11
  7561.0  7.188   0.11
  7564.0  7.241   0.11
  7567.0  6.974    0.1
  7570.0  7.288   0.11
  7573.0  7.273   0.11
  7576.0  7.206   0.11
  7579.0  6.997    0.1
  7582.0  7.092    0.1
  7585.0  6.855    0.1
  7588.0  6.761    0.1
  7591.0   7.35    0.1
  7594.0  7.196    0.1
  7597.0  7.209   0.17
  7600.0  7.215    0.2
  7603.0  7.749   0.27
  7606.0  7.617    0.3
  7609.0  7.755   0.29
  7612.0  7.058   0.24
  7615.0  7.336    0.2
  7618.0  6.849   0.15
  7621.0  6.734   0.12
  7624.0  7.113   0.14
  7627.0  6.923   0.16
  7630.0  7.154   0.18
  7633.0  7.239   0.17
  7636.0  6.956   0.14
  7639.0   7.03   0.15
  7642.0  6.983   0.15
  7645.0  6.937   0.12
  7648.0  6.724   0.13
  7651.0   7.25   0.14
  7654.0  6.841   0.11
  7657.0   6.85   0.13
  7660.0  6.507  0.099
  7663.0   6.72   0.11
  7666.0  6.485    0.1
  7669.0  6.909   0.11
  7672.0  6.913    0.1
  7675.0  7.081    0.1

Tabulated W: 7.35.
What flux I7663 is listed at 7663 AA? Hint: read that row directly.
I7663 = 6.72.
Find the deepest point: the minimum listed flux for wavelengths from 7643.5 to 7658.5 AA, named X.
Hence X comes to 6.724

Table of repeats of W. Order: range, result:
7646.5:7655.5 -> 7.25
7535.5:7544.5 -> 7.323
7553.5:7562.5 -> 7.188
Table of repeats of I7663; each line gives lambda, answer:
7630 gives 7.154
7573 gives 7.273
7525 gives 7.274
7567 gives 6.974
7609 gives 7.755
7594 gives 7.196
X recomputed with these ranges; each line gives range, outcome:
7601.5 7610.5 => 7.617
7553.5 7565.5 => 7.041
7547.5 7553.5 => 7.154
